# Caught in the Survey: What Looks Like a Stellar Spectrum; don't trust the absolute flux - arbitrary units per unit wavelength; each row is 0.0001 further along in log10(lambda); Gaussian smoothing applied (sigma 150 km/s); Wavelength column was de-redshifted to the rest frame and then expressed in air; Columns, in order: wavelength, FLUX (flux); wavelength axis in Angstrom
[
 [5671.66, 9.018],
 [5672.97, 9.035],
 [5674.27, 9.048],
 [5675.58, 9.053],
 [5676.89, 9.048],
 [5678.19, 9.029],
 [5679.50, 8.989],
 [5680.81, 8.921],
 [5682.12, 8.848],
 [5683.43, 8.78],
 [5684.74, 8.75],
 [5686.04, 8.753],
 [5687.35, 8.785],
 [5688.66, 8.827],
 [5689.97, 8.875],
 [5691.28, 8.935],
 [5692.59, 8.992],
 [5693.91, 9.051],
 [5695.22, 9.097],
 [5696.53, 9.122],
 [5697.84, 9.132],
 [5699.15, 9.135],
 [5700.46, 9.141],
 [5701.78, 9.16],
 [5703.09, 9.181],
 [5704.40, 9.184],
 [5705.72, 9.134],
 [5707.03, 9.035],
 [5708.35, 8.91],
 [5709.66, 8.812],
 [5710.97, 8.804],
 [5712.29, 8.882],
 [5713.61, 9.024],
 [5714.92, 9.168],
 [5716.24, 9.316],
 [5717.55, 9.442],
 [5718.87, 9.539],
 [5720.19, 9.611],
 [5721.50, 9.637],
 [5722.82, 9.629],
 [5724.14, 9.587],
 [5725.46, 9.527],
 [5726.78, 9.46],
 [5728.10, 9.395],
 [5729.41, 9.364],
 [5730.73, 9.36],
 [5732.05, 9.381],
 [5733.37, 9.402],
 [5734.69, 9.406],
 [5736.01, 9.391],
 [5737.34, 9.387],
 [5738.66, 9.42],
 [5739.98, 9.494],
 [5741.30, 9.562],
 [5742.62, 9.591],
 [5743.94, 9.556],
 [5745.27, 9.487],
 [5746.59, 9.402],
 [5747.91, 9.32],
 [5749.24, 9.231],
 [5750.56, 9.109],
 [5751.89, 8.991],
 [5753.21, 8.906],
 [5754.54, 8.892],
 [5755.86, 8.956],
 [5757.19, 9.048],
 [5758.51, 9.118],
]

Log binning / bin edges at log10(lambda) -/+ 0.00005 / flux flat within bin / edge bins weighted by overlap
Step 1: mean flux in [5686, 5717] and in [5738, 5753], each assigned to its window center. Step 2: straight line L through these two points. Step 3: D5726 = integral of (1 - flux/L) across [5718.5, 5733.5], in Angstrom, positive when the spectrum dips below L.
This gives -0.45 Angstrom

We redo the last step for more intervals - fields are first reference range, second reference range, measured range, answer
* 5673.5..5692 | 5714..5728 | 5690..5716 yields 0.5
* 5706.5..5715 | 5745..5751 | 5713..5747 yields -1.2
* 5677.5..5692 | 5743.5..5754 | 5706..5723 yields -0.3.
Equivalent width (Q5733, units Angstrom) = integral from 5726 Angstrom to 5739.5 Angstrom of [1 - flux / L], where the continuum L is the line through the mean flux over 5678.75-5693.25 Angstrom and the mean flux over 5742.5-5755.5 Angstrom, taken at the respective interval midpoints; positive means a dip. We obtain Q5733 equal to -0.40 Angstrom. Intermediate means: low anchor 8.86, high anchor 9.23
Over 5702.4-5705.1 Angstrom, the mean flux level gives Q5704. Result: 9.18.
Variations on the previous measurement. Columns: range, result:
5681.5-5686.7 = 8.79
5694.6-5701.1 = 9.14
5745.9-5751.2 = 9.27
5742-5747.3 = 9.51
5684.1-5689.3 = 8.79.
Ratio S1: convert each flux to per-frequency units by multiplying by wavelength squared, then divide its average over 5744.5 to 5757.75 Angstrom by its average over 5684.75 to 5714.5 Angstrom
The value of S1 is 1.0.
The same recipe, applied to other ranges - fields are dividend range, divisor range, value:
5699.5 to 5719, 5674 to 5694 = 1.03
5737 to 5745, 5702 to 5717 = 1.06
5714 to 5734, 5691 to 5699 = 1.05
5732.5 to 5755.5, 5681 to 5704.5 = 1.06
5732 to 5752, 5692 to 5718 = 1.05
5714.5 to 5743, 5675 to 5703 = 1.07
